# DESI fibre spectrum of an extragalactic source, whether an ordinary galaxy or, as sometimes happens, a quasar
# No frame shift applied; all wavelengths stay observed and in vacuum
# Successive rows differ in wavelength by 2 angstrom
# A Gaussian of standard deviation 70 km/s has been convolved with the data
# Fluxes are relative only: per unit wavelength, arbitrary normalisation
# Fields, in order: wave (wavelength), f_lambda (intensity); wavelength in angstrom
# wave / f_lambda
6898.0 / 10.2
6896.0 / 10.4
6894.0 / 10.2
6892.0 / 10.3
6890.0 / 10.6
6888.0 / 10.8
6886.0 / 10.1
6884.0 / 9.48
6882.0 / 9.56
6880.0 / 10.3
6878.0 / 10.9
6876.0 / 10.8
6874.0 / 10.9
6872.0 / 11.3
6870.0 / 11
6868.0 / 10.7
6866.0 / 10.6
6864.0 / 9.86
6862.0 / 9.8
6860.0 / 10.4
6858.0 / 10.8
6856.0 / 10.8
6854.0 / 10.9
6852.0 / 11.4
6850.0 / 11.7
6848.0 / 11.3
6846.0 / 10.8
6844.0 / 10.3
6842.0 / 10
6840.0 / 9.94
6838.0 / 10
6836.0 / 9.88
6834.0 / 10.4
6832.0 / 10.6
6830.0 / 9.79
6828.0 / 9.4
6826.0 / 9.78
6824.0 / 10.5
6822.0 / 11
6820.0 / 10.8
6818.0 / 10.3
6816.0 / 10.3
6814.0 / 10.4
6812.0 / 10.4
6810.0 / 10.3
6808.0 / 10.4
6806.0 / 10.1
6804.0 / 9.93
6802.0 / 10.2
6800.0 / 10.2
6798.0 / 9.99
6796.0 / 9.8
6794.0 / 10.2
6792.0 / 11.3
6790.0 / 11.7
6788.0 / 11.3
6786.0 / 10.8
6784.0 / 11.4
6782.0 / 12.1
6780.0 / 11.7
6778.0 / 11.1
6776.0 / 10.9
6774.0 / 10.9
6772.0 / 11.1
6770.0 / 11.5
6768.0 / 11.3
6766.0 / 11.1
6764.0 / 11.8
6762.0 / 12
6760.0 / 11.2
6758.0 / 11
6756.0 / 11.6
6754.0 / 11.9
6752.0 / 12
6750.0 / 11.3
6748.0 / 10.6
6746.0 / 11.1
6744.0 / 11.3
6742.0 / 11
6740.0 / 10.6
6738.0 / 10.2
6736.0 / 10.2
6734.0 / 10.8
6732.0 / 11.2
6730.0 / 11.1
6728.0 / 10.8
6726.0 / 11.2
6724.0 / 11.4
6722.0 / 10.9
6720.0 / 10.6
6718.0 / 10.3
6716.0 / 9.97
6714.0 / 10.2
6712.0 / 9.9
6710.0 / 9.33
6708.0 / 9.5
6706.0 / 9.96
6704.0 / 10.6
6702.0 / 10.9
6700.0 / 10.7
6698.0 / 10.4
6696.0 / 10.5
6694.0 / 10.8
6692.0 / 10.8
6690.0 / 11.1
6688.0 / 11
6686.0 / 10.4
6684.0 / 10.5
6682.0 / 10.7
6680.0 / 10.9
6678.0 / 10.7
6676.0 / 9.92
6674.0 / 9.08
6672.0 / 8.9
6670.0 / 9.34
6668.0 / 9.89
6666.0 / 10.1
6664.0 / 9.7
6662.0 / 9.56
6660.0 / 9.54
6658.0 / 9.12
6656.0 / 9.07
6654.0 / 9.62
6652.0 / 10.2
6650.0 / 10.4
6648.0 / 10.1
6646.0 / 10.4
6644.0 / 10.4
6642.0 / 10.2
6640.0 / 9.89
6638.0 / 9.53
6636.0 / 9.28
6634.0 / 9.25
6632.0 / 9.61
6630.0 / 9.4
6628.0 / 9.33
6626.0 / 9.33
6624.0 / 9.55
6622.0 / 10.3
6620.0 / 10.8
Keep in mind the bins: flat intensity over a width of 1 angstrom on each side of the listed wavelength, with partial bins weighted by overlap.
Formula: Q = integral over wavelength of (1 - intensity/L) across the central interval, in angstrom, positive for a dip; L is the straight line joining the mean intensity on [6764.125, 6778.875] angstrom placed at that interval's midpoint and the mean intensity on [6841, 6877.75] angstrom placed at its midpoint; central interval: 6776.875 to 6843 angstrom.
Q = 3.0 angstrom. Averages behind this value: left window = 11.2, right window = 10.7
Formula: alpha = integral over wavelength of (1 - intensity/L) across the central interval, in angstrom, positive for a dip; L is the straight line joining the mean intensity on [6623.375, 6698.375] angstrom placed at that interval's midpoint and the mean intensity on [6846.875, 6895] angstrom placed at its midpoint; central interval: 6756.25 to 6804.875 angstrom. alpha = -3.34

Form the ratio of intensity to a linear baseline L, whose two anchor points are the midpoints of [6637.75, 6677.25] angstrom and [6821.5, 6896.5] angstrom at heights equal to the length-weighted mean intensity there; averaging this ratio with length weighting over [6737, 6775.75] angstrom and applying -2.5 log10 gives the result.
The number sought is -0.12 mag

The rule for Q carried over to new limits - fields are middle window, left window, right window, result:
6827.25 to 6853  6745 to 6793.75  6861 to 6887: 0.7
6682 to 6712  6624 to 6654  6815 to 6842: -1.6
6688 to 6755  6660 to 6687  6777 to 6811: -2.8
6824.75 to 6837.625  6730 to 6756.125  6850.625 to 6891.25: 0.9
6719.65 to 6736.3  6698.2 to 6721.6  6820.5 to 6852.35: -1.2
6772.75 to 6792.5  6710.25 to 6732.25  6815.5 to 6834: -1.7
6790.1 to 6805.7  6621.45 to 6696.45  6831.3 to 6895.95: 0.0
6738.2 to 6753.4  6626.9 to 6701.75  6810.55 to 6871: -1.3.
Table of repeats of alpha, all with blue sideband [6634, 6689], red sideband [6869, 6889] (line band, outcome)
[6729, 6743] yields -0.8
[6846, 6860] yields -0.8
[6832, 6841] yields 0.2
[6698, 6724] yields -0.6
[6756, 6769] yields -1.5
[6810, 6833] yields 0.1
